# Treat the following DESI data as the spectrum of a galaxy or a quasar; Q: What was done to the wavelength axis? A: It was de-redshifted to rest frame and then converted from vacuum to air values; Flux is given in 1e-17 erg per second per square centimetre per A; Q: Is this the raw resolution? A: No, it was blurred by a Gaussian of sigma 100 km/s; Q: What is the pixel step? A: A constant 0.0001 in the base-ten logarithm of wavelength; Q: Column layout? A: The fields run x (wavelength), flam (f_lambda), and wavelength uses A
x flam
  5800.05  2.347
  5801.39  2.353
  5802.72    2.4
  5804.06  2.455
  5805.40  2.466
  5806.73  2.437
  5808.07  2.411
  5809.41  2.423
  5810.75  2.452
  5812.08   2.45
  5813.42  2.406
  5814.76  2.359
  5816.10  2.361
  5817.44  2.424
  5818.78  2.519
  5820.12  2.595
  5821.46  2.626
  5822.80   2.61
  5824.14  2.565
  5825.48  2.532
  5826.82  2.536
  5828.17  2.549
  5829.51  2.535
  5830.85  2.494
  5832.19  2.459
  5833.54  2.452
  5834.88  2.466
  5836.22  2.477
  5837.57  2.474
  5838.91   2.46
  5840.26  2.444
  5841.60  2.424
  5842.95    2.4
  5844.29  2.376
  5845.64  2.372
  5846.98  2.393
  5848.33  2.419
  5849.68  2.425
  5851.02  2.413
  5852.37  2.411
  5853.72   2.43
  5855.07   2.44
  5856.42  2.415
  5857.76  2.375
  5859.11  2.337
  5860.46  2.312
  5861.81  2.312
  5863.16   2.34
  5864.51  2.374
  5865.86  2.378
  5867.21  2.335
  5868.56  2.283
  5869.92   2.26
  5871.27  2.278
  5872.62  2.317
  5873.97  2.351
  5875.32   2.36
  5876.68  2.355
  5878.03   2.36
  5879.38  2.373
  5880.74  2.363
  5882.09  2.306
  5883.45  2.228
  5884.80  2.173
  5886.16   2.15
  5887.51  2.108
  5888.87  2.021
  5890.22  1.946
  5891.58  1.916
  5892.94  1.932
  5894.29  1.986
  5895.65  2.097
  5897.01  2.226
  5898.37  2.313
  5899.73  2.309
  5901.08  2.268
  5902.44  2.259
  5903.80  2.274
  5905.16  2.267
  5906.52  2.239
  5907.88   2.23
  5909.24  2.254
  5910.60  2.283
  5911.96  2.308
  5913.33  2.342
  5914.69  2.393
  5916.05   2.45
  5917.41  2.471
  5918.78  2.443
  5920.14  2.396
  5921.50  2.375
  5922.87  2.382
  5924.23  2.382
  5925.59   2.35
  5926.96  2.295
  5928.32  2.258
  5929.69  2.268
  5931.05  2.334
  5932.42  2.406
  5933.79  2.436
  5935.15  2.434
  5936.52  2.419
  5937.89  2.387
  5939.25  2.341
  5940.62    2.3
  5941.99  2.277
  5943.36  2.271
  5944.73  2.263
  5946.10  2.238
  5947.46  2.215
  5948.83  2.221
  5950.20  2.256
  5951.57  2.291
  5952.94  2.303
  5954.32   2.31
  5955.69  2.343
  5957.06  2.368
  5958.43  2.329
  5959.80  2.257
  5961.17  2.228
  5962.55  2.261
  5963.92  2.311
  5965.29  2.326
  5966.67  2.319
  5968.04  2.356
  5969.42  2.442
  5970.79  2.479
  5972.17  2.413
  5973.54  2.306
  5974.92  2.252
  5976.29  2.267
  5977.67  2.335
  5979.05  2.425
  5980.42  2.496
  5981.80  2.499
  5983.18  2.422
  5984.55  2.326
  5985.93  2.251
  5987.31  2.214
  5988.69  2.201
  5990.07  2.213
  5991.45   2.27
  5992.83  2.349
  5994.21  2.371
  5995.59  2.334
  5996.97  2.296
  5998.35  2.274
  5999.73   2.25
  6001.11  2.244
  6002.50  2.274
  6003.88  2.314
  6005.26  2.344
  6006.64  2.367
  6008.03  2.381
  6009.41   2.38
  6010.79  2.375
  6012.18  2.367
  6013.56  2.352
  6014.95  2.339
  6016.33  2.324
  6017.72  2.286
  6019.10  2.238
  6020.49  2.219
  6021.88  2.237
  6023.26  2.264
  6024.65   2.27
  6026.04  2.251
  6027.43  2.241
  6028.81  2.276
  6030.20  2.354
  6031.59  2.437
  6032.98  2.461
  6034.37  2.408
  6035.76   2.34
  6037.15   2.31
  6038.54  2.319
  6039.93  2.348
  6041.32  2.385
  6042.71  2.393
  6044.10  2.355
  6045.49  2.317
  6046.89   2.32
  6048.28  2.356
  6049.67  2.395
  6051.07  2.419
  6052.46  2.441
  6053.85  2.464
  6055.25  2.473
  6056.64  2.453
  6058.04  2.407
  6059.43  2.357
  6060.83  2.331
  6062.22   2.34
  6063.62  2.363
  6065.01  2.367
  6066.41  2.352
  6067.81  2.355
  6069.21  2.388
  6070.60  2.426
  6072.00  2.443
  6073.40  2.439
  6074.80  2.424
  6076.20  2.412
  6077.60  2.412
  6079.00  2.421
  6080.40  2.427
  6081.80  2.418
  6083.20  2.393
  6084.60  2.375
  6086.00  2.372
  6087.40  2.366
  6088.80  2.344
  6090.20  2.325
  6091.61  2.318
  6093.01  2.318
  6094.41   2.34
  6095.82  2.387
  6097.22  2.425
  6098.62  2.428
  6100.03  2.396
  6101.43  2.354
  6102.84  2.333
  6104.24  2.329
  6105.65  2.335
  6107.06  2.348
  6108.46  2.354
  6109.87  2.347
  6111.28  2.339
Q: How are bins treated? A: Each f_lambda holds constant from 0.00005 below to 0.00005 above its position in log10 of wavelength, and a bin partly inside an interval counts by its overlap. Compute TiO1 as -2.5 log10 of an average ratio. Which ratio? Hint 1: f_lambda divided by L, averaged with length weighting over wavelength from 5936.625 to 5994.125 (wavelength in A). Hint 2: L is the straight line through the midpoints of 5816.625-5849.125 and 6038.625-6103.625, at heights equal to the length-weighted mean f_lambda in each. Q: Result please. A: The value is 0.05 mag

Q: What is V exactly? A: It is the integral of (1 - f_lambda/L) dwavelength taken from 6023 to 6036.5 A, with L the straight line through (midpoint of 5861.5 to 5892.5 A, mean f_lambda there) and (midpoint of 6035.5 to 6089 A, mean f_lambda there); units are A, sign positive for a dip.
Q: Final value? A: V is 0.2 A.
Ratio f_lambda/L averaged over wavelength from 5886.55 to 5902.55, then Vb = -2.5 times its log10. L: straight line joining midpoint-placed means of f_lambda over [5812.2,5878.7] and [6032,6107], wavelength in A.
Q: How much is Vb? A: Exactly 0.14 mag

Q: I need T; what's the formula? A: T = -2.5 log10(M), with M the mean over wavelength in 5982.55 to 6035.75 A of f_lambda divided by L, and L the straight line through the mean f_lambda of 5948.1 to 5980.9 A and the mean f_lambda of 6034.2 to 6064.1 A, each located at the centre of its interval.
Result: 0.02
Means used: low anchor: 2.33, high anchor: 2.38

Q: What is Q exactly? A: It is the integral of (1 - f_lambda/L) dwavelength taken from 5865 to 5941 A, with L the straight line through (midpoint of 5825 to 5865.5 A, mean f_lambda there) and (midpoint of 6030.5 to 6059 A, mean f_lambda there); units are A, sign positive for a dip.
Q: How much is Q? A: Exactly 4.1 A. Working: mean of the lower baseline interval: 2.43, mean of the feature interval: 2.29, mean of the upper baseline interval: 2.39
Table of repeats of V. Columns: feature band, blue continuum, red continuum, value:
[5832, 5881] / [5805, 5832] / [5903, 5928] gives 0.93 A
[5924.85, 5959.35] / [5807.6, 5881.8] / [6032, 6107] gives 1.23 A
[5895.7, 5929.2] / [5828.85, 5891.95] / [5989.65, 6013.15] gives 0.23 A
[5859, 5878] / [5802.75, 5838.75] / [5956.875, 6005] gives 0.81 A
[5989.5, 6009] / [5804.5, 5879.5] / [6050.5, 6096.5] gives 0.75 A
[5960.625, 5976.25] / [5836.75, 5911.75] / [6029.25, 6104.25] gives 0.02 A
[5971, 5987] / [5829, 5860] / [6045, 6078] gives 0.29 A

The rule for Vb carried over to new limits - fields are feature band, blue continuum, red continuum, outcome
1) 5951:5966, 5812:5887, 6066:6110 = 0.042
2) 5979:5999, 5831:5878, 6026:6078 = 0.025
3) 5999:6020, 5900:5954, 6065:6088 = 0.020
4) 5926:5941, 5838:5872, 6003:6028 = -0.005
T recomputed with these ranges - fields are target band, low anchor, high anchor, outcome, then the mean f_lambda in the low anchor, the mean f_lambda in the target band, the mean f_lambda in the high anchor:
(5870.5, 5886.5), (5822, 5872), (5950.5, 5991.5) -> 0.04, 2.42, 2.3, 2.33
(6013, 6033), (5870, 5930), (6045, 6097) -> 0.03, 2.27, 2.3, 2.39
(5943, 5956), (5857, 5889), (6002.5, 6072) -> 0.03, 2.3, 2.27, 2.35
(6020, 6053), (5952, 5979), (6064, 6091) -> 0.01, 2.33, 2.34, 2.39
